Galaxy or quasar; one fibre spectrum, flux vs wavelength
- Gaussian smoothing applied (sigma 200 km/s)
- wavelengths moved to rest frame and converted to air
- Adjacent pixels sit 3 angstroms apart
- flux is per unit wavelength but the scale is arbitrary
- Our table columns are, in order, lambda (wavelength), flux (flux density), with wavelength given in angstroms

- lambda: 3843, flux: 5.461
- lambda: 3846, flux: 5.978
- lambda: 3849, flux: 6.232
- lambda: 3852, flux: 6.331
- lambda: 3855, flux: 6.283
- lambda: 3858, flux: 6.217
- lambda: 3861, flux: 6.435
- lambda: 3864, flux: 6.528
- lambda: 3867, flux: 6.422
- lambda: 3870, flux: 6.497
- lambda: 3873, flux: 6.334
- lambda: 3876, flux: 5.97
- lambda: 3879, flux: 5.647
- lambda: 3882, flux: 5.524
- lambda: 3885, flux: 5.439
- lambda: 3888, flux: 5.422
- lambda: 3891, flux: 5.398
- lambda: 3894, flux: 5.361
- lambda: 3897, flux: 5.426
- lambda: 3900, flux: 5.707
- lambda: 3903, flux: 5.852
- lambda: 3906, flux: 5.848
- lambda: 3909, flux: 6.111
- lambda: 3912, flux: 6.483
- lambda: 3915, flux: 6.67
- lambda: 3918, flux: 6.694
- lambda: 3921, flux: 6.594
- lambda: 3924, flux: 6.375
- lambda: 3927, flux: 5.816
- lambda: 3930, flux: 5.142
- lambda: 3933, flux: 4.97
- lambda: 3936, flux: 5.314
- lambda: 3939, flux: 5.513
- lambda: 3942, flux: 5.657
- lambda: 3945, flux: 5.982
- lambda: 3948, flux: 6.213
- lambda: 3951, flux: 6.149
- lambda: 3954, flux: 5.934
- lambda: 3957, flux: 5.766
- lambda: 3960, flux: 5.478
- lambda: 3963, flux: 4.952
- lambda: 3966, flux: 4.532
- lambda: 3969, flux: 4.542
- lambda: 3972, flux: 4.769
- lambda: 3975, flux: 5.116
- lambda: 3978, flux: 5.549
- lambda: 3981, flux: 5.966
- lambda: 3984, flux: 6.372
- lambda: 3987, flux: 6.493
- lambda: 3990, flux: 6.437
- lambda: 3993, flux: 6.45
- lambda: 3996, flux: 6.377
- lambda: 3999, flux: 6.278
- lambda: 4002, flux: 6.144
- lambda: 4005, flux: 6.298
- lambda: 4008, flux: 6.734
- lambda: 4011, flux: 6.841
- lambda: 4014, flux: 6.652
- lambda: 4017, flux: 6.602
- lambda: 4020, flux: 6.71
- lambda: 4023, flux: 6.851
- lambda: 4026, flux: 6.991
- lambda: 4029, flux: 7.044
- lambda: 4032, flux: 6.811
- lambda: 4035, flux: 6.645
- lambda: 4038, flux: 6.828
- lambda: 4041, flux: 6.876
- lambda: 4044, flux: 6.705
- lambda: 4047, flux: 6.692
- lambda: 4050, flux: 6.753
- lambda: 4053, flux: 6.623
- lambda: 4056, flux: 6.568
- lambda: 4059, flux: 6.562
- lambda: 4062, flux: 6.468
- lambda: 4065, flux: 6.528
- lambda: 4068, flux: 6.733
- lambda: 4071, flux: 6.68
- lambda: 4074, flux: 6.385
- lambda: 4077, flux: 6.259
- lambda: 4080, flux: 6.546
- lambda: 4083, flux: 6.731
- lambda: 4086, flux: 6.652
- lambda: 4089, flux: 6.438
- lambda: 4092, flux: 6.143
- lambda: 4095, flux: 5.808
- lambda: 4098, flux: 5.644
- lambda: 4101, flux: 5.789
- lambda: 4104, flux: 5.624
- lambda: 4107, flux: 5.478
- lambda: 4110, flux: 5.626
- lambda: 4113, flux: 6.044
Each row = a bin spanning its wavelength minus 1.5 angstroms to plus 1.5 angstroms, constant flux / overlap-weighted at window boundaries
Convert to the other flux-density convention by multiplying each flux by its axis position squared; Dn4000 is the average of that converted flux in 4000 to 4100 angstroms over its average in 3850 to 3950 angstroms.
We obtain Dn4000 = 1.19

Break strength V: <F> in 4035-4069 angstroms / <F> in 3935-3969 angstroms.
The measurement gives 1.20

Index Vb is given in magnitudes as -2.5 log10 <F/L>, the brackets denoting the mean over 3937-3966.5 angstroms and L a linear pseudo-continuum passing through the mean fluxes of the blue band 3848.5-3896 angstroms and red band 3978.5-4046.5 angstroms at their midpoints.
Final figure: 0.123 mag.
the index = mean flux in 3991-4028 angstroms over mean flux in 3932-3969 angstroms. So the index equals 1.20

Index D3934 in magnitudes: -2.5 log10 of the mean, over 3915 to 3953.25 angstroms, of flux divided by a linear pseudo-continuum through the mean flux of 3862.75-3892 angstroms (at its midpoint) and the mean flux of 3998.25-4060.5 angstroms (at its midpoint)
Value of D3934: 0.05 mag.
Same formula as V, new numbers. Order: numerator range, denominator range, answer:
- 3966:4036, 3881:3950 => 1.08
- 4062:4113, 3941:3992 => 1.10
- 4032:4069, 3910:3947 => 1.12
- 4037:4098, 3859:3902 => 1.11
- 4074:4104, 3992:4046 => 0.93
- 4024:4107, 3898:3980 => 1.14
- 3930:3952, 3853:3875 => 0.88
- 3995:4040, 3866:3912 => 1.15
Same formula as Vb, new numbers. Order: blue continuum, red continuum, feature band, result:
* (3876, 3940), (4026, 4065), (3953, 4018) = 0.07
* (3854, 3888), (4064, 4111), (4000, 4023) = -0.07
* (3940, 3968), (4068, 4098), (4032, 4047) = -0.11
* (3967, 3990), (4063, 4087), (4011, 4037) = -0.13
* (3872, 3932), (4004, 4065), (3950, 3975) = 0.19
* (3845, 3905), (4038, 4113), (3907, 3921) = -0.08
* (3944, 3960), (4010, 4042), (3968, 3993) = 0.10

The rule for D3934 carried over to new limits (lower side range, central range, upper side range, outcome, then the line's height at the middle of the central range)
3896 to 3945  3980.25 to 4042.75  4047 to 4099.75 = -0.063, 6.22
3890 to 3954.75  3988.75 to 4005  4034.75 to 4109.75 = -0.035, 6.13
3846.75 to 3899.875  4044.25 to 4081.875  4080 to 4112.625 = -0.097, 6.01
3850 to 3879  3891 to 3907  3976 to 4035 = 0.134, 6.35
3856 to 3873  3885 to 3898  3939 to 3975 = 0.136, 6.13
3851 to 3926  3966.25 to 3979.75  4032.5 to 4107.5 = 0.245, 6.23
